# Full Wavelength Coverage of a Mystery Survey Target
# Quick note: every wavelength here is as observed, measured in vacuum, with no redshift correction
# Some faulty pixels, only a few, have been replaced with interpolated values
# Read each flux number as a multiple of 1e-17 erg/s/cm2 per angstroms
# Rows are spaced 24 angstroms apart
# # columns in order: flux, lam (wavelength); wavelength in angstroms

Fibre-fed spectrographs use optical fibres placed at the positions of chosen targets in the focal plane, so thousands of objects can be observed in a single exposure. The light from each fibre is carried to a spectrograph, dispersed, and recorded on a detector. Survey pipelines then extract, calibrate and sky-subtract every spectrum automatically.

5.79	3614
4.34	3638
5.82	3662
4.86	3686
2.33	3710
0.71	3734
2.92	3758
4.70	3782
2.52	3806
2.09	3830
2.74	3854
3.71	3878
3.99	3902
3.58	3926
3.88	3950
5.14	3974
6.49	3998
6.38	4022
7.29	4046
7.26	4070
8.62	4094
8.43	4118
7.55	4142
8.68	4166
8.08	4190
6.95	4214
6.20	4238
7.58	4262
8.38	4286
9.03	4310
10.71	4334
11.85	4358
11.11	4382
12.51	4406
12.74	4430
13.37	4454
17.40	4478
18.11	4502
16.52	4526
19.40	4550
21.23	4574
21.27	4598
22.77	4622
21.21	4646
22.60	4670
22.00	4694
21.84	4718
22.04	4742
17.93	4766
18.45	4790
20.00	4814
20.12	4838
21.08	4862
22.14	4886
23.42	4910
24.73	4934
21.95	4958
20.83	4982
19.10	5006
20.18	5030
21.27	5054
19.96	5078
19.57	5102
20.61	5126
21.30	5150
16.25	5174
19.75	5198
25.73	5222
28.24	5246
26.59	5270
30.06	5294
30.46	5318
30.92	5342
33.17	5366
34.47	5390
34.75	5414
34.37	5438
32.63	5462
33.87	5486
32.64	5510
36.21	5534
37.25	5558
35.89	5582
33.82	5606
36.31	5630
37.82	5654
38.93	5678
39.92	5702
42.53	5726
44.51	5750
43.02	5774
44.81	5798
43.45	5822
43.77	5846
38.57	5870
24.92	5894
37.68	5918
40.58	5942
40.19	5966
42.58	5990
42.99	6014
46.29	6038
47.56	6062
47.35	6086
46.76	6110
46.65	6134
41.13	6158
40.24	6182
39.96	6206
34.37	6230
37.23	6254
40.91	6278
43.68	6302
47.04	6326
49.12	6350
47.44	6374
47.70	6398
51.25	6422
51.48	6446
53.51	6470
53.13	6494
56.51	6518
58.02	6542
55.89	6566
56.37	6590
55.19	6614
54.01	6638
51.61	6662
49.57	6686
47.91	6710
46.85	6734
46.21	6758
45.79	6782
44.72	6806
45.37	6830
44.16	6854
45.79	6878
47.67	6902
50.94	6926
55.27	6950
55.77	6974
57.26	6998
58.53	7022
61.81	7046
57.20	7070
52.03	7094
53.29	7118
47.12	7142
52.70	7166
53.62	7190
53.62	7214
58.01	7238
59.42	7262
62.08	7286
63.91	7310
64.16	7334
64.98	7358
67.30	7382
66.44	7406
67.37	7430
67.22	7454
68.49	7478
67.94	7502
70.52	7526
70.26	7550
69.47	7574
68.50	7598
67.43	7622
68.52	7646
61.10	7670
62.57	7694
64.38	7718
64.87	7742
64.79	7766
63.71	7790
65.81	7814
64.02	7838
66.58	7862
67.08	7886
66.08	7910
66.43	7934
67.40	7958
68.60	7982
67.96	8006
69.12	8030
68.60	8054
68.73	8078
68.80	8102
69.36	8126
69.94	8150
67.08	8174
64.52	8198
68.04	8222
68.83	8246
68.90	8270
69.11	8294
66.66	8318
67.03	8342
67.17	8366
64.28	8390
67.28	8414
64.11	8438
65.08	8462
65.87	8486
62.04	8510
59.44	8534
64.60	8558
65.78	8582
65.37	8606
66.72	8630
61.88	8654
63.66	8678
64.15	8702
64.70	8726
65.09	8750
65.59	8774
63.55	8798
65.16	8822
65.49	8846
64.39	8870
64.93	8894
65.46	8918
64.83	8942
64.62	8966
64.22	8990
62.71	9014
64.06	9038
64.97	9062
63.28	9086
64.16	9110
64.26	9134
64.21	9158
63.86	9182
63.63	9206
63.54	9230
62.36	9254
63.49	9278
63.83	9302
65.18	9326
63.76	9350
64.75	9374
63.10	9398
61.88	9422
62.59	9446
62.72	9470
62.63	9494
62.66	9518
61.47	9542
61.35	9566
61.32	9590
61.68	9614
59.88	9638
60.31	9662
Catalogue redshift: 0.000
